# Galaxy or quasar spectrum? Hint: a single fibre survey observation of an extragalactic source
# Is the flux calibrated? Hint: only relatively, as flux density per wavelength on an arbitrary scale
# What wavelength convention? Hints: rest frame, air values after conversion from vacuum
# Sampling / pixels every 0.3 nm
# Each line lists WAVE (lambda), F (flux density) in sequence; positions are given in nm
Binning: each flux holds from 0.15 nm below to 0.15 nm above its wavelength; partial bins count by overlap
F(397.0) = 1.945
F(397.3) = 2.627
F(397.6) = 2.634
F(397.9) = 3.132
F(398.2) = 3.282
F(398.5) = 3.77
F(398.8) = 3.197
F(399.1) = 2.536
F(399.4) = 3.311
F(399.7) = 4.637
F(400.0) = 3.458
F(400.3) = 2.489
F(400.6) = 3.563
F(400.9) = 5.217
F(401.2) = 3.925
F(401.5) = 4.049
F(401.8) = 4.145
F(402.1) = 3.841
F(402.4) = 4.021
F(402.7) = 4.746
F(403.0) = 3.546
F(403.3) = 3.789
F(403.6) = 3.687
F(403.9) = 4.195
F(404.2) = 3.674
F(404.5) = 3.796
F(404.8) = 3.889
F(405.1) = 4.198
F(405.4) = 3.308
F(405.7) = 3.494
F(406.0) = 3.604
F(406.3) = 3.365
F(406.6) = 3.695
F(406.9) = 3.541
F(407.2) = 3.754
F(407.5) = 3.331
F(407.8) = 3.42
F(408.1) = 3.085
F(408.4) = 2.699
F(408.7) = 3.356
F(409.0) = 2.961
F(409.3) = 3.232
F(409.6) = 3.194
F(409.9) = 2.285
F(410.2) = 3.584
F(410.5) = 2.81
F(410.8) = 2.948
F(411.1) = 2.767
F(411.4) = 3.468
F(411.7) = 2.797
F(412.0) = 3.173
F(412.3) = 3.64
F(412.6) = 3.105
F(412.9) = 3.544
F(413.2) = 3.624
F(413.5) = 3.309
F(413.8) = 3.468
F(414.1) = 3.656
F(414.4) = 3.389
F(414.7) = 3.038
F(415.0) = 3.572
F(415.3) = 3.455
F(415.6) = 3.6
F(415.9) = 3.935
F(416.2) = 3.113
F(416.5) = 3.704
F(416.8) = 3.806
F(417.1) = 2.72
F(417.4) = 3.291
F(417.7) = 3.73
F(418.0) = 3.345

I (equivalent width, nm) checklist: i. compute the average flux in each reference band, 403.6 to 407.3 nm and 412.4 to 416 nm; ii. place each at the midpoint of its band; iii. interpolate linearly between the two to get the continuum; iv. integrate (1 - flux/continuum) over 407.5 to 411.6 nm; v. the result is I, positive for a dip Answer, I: 0.60 nm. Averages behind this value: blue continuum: 3.71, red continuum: 3.47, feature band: 3.07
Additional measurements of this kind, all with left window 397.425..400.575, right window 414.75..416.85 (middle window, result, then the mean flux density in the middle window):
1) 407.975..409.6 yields 0.17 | 3.08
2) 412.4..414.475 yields 0.04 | 3.45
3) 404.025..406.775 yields -0.25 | 3.67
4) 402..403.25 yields -0.27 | 4.03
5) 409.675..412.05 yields 0.34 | 2.98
